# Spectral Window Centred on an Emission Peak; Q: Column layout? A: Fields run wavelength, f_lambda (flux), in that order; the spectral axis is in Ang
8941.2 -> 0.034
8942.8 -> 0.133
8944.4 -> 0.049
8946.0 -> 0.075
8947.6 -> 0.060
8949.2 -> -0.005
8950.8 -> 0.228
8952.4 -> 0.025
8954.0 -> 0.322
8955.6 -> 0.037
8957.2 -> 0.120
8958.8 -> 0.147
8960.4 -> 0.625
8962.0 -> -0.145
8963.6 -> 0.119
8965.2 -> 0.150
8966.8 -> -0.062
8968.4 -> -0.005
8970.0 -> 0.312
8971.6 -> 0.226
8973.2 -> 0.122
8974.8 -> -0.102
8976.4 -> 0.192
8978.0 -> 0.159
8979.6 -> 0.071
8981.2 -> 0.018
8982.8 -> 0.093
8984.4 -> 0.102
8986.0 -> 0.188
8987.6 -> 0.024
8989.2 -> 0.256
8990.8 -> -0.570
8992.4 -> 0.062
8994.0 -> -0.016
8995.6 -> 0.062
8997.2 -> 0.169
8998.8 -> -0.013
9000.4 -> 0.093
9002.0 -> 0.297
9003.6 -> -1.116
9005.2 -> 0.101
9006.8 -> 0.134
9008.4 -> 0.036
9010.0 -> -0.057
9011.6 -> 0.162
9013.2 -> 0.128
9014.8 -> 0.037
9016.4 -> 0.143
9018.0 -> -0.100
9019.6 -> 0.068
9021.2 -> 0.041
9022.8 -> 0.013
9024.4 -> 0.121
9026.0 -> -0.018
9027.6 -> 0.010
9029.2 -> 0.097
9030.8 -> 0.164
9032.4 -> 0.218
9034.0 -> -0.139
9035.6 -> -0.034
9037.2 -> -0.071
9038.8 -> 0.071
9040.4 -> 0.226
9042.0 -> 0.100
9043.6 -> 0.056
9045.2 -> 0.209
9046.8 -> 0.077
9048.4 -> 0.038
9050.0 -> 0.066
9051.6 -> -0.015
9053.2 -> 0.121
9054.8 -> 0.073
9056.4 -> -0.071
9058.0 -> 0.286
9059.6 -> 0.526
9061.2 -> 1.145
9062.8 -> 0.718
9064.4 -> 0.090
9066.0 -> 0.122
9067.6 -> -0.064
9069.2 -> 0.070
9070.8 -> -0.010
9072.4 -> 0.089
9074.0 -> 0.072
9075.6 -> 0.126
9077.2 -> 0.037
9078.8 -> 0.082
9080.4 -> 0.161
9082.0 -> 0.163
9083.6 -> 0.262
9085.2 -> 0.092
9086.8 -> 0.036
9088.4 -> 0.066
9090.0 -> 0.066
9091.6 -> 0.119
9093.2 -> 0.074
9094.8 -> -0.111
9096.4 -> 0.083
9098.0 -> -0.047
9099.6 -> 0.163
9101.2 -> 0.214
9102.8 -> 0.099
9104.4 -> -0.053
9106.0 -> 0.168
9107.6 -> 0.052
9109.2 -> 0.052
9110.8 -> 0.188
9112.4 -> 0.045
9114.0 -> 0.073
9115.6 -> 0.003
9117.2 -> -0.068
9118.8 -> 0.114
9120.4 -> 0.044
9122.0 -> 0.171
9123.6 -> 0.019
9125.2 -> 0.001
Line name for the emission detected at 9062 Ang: H-beta 4861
